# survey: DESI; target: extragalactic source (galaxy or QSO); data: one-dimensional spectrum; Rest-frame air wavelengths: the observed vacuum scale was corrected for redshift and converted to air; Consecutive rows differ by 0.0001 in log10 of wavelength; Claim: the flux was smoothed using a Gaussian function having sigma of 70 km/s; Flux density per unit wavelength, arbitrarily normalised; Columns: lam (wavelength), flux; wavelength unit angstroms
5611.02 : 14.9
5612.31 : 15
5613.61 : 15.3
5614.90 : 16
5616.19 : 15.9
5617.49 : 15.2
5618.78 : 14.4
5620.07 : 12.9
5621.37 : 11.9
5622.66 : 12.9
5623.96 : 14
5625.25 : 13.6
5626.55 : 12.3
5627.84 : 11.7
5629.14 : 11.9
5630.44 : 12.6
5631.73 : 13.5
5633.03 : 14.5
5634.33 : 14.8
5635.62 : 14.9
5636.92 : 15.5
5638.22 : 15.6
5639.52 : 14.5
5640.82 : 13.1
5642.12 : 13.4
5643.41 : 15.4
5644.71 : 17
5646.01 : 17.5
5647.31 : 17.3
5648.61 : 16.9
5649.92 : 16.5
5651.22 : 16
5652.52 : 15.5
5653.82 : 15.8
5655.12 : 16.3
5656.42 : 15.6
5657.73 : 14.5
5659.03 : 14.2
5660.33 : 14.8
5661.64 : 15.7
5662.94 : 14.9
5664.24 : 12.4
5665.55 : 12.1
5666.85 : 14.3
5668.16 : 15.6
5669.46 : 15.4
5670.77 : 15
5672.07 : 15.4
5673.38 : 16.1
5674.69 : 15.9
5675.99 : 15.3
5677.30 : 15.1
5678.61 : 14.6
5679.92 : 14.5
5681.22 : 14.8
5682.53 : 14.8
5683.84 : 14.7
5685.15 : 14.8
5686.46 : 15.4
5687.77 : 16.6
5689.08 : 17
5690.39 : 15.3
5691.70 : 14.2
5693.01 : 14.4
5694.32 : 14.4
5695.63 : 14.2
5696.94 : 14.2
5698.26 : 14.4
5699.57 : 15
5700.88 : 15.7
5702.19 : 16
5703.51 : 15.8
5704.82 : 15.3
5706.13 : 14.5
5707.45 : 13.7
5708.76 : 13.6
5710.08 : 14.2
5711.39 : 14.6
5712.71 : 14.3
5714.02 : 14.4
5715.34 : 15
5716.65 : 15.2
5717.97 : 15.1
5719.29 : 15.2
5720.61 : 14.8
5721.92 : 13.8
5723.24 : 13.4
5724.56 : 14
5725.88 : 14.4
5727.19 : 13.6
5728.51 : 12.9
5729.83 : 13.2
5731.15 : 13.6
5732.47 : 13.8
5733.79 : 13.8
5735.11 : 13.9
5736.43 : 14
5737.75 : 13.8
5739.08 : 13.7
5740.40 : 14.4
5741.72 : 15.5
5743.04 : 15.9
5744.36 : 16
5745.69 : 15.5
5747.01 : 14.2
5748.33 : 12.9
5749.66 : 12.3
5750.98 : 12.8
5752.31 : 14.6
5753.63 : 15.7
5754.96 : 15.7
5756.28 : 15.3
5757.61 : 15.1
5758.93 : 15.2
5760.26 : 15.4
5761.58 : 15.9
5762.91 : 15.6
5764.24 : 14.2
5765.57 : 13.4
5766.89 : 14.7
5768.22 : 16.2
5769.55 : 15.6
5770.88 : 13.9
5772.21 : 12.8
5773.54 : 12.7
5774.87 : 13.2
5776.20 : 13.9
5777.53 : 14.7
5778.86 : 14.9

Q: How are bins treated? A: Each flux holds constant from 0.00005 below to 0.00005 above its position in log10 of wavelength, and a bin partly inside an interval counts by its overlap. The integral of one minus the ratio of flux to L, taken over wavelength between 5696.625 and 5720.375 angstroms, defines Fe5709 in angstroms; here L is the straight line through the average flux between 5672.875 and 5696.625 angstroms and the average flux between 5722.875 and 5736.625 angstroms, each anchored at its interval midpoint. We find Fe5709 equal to -0.7 angstroms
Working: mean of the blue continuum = 15.1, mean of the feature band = 14.8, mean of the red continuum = 13.7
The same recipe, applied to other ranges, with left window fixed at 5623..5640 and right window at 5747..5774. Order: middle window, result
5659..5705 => -2.9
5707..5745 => 0.1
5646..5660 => -2.0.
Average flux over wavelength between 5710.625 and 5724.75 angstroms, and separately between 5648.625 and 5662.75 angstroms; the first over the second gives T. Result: 0.94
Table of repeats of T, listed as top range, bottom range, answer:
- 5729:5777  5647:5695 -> 0.95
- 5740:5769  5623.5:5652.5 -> 1.01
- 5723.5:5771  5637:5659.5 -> 0.93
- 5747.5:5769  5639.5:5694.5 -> 0.97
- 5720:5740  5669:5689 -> 0.90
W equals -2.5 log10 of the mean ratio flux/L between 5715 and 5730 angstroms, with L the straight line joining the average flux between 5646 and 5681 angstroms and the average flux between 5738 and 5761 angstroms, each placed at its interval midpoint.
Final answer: 0.048 mag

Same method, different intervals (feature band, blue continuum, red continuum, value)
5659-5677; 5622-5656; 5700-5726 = -0.008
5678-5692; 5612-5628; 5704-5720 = -0.056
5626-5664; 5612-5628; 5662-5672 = -0.052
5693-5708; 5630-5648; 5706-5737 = -0.036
